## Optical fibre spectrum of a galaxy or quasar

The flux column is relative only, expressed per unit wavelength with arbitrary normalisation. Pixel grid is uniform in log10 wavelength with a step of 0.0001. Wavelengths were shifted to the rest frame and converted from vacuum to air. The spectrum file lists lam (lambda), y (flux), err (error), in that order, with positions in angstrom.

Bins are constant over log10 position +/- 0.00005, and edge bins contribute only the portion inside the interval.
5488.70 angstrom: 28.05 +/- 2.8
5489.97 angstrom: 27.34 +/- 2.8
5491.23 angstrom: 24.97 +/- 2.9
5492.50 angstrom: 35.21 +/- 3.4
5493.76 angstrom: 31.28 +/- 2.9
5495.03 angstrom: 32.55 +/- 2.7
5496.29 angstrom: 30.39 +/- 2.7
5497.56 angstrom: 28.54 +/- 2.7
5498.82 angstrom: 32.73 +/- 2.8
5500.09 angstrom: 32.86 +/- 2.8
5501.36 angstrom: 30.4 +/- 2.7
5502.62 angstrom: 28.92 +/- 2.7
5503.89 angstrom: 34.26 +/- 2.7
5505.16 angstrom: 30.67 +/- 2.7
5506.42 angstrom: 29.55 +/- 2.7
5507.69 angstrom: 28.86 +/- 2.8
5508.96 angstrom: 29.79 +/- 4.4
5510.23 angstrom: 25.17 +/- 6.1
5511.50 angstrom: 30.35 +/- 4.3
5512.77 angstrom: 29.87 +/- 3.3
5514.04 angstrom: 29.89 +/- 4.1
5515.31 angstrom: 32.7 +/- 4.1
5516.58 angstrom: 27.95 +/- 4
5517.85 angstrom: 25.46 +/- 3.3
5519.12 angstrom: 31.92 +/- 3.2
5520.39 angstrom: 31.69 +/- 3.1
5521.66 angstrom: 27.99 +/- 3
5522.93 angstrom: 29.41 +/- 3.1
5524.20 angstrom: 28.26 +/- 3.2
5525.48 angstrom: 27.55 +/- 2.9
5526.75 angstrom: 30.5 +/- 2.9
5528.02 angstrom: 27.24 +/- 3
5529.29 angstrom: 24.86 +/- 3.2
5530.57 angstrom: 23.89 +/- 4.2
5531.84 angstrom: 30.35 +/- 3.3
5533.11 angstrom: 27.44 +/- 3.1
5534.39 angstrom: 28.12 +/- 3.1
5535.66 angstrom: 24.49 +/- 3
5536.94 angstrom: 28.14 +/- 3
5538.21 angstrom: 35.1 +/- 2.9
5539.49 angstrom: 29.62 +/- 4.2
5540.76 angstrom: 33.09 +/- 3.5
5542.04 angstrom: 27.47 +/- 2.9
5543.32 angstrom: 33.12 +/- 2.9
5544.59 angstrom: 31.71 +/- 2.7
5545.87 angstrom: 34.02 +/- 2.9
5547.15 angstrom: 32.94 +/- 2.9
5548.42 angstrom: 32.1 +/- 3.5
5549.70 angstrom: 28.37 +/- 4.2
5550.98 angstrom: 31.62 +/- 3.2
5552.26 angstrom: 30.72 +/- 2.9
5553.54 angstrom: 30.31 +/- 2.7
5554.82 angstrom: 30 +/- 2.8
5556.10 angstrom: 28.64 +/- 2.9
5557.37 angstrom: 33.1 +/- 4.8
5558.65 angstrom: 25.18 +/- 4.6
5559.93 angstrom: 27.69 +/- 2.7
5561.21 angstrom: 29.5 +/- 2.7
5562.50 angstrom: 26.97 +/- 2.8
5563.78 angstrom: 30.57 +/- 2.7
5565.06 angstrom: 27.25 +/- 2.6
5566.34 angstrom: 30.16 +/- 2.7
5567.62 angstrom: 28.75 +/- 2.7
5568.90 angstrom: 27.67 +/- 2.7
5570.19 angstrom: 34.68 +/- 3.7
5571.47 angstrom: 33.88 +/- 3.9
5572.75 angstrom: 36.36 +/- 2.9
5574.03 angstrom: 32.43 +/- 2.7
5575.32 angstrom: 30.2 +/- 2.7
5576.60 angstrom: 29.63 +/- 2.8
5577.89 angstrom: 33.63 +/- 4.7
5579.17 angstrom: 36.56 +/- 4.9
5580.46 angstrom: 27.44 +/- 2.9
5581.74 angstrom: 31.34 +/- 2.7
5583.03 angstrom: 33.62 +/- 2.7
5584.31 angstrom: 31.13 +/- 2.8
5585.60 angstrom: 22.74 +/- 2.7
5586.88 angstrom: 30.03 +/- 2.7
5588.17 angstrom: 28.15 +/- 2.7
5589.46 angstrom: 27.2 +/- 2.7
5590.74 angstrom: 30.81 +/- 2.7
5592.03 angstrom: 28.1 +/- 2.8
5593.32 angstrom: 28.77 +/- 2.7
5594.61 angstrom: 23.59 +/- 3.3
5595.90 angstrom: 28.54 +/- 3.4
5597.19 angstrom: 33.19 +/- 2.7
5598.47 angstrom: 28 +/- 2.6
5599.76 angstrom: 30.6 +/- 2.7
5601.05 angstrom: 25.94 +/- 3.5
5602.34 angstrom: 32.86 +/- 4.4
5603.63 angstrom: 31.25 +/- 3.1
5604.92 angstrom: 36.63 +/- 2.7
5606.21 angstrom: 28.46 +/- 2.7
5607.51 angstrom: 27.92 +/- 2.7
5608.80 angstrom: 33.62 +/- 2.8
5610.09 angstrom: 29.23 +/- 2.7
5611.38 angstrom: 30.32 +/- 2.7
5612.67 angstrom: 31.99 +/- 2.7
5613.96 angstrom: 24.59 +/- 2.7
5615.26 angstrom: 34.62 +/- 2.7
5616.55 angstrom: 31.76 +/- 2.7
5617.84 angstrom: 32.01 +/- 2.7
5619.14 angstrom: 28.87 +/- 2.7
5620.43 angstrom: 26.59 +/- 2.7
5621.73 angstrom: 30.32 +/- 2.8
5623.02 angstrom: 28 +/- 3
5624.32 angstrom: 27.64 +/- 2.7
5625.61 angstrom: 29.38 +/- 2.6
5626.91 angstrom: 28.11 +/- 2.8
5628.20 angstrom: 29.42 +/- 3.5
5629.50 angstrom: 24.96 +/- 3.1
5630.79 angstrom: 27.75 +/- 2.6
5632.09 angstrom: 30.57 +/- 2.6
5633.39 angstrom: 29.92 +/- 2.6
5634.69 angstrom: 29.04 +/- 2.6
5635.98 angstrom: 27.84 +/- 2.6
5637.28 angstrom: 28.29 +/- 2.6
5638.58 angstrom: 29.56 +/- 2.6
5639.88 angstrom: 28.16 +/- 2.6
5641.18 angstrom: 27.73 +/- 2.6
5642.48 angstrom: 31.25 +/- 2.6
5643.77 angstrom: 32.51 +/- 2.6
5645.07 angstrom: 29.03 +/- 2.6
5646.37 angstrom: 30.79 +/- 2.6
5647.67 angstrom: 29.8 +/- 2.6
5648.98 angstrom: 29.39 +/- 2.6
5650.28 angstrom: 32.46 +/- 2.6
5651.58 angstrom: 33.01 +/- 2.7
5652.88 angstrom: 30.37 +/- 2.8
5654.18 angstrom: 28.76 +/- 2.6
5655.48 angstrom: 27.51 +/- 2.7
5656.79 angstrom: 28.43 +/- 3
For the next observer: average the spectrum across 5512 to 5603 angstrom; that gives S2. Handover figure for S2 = 29.8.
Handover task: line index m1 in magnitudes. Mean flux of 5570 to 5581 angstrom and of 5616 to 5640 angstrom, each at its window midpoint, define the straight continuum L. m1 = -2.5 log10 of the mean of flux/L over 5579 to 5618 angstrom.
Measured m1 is 0.04 mag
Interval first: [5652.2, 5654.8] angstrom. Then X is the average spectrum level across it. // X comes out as 29.7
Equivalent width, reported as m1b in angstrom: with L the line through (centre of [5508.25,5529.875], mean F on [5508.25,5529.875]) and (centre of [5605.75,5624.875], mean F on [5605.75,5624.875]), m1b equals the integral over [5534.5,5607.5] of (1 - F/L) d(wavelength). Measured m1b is -2.2 angstrom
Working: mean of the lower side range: 28.9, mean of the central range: 30.2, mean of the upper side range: 29.7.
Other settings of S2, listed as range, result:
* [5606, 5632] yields 29.3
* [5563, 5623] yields 30.2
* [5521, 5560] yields 29.5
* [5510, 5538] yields 28.5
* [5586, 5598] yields 28.6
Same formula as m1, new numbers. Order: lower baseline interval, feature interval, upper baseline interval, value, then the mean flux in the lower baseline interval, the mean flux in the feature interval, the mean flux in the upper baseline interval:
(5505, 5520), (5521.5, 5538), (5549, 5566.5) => 0.06 mag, 29.3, 27.7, 29.3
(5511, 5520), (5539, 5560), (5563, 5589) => -0.01 mag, 29.8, 30.7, 30.8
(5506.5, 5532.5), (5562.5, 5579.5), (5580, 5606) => -0.08 mag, 28.7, 31.4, 29.5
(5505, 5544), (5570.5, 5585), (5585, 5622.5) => -0.11 mag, 29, 32.4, 29.5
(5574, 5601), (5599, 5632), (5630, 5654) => 0.00 mag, 29.6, 29.7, 29.8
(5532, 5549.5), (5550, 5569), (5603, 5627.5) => 0.04 mag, 30.5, 29.2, 30.1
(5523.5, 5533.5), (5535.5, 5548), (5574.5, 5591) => -0.11 mag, 27.5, 31.2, 30.2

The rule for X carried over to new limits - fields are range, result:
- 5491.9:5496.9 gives 32.4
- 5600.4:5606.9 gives 31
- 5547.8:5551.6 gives 30.7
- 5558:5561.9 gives 27.4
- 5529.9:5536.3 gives 26.8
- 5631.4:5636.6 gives 29.3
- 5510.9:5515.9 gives 30.7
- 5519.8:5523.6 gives 29.7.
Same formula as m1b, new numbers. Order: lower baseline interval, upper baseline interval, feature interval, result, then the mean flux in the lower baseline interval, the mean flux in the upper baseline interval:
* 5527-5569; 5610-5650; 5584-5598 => 0.5 angstrom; 29.4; 29.4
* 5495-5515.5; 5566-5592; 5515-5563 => 1.7 angstrom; 30.3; 30.8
